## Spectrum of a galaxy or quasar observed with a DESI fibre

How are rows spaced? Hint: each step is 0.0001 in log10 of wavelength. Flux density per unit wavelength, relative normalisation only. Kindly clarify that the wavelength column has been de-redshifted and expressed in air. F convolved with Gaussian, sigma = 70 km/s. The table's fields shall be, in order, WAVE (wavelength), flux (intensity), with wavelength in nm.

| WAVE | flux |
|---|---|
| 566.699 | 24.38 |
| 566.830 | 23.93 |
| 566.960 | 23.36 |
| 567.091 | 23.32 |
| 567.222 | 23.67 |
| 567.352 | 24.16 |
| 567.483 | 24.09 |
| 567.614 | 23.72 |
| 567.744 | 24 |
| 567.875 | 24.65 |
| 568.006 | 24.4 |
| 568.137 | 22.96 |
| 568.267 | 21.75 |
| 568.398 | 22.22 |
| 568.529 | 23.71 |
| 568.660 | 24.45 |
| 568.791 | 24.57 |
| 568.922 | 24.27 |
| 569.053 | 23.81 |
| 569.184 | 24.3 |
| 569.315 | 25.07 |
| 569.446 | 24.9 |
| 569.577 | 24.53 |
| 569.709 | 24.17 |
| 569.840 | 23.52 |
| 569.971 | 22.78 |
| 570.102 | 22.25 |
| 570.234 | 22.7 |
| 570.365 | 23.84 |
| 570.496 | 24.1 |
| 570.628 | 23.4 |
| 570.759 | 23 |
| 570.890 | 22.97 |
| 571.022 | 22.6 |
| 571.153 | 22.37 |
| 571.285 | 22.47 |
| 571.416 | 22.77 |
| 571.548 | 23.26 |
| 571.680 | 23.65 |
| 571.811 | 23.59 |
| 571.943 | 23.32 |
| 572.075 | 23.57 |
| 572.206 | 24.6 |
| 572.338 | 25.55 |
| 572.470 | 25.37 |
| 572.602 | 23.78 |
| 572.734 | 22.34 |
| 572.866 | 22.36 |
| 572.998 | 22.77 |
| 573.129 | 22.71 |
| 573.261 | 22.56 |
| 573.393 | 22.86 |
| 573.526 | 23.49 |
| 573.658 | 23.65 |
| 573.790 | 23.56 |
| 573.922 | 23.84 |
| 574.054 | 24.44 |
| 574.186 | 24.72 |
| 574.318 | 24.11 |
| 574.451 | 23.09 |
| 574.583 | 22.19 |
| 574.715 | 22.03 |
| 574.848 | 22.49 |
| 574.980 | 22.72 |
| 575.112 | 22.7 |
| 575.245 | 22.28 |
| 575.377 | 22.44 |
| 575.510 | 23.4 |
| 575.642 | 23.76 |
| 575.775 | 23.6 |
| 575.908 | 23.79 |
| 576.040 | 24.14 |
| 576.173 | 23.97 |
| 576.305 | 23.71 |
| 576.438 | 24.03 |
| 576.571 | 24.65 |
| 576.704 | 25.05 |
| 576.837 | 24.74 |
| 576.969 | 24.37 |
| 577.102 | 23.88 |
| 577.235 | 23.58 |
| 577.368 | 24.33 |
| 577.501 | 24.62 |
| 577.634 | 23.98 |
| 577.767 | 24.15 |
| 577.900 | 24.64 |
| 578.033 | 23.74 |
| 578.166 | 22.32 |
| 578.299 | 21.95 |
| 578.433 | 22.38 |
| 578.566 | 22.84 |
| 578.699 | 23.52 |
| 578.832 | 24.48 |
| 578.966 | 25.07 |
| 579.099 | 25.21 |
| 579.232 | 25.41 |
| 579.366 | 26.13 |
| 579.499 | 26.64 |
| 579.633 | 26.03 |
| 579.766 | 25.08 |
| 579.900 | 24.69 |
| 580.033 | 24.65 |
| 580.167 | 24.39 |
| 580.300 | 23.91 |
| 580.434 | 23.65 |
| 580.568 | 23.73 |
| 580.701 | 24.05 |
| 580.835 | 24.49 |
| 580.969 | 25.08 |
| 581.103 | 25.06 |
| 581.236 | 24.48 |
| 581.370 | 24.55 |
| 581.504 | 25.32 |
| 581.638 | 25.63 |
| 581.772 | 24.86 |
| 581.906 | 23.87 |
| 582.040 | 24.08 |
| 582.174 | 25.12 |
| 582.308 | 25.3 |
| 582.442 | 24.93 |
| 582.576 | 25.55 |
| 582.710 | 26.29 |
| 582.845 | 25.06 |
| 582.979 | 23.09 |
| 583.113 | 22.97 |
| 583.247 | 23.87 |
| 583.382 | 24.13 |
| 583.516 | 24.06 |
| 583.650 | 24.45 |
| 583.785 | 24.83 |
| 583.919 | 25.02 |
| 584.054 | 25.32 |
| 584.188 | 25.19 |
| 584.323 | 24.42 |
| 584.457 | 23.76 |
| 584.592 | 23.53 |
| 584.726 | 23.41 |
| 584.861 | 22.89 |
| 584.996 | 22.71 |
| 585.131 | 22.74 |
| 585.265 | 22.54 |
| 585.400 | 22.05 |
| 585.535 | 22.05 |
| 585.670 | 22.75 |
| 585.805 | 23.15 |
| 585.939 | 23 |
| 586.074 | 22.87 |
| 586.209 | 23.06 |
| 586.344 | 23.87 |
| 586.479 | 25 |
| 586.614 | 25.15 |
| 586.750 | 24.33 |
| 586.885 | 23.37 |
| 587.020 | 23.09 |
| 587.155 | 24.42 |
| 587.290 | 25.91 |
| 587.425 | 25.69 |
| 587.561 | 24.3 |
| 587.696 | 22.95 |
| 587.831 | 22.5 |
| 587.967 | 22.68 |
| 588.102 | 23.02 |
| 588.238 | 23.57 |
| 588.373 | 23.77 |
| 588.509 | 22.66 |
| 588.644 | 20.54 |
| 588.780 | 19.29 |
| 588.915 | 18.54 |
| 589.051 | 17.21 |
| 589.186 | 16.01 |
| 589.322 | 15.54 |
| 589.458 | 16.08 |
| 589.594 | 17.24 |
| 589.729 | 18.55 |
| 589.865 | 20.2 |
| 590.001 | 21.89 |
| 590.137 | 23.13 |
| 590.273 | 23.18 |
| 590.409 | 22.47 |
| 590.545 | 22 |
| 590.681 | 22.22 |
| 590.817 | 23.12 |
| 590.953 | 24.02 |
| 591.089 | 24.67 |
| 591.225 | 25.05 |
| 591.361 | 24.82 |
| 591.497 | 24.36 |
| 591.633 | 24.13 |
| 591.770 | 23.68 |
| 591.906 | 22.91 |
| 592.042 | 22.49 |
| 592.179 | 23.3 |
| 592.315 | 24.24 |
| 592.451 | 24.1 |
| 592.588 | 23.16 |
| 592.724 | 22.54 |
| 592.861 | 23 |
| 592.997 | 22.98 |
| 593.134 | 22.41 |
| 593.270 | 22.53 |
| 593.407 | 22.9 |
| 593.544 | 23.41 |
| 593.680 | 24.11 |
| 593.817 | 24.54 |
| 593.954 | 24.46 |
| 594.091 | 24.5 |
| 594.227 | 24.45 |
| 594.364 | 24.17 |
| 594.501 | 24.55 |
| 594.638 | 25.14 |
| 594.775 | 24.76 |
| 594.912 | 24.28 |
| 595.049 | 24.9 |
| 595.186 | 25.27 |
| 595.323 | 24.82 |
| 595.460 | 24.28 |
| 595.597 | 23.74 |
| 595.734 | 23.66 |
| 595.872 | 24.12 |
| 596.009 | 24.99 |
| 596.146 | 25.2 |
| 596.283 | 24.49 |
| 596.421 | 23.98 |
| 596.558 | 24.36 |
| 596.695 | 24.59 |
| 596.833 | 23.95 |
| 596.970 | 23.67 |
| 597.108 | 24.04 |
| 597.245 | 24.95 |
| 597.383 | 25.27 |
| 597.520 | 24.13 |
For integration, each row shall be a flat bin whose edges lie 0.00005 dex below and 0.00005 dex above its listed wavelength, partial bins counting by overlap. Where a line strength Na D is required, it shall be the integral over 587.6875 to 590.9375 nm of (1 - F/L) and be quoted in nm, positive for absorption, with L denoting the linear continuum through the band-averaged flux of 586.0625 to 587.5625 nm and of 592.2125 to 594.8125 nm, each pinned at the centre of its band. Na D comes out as 0.45 nm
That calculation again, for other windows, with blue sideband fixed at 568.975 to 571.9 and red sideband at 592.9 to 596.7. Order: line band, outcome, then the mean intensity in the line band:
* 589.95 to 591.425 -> 0.045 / 23.3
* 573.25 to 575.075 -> 0.022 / 23.3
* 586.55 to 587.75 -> -0.021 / 24.4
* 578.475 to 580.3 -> -0.087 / 24.9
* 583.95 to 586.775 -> 0.045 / 23.5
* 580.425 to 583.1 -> -0.101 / 24.7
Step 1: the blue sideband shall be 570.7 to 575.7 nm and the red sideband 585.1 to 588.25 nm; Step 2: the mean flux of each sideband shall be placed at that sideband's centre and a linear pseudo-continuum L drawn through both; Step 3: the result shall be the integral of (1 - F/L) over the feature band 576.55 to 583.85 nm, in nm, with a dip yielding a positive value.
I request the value -0.33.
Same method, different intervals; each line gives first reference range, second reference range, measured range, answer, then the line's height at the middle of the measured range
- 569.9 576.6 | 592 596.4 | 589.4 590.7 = 0.17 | 23.9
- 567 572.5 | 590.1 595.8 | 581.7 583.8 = -0.07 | 23.7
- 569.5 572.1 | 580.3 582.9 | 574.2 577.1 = 0.05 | 23.9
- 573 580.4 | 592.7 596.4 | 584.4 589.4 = 0.31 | 24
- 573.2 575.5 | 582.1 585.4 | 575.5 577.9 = -0.08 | 23.4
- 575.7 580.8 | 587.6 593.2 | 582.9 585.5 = -0.07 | 23.1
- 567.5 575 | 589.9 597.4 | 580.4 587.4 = -0.13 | 23.7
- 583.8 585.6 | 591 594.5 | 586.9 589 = 0.07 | 23.6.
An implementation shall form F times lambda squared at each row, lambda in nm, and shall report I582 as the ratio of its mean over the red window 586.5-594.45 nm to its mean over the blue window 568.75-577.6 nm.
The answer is 1.02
